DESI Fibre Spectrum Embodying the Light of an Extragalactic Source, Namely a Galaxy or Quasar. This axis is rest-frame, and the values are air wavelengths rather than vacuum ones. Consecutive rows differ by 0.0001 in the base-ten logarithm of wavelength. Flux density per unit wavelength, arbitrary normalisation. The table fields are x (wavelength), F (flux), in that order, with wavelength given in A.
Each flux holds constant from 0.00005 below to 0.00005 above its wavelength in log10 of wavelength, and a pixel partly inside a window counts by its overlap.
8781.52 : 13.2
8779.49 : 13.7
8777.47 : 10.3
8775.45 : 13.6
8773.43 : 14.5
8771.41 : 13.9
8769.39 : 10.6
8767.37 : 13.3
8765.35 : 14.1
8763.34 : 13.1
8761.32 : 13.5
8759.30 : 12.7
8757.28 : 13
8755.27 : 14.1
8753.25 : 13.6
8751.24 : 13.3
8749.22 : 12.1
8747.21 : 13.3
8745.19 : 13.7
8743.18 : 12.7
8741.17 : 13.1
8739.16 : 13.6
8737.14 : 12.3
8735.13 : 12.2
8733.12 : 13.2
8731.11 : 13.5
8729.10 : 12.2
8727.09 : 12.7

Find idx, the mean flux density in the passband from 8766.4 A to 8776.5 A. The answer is 13.2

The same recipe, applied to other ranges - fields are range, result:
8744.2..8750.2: 13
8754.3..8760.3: 13.3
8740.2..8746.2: 13.2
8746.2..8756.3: 13.3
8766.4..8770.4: 11.9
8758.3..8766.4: 13.4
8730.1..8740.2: 13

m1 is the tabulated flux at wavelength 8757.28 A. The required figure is 13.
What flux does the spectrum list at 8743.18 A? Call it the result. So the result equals 12.7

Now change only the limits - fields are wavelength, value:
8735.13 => 12.2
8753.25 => 13.6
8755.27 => 14.1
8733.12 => 13.2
